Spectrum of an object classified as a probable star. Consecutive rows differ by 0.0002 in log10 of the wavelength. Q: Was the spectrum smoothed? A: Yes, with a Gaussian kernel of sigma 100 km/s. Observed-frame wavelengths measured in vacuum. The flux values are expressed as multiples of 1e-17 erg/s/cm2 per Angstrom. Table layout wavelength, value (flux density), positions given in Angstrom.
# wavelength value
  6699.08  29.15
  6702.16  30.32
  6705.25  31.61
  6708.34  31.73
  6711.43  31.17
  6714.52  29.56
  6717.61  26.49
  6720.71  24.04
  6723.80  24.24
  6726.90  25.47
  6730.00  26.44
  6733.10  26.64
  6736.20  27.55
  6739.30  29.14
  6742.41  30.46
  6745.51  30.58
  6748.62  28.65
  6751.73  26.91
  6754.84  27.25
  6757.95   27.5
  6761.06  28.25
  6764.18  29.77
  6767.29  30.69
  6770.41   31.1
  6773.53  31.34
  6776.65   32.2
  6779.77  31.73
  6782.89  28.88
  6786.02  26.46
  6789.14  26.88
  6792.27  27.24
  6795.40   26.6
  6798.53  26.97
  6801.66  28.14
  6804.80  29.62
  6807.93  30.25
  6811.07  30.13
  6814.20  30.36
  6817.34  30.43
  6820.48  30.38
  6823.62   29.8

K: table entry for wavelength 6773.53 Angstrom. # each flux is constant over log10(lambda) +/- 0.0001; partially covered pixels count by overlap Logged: 31.34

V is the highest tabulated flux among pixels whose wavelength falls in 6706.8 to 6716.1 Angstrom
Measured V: 31.73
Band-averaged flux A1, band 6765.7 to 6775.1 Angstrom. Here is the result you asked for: 31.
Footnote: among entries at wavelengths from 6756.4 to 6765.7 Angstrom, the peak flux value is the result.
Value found 29.77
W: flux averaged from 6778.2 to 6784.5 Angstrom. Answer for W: 30.3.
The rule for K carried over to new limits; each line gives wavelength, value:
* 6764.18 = 29.77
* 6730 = 26.44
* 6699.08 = 29.15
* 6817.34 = 30.43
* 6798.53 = 26.97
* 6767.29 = 30.69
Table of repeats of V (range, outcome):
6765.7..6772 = 31.1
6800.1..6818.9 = 30.43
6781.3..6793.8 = 28.88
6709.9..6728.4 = 31.17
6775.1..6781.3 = 32.2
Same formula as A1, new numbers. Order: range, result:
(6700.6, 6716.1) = 30.9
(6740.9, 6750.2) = 29.9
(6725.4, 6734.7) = 26.2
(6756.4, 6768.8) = 29.1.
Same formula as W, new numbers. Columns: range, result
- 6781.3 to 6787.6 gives 27.7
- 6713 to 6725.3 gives 26.1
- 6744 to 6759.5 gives 28.2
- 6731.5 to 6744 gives 28.5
